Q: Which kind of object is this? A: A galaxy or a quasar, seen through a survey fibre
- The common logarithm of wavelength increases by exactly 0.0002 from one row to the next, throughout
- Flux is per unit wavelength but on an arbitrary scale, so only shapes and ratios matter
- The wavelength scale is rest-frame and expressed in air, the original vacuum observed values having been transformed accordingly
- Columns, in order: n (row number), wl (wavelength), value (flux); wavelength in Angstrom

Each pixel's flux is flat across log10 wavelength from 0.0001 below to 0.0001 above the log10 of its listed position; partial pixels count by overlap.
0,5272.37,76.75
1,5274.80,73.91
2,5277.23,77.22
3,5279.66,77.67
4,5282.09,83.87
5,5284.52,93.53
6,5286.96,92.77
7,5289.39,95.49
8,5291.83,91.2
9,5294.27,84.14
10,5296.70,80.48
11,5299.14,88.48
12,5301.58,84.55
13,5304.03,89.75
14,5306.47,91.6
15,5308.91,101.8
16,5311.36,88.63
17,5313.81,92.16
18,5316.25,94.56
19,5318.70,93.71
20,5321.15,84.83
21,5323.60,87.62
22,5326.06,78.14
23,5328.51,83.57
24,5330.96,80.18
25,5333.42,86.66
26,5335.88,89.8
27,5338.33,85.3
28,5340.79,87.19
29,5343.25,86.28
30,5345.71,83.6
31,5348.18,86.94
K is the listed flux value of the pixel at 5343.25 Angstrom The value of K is 86.28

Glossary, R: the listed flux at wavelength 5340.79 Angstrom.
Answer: 87.19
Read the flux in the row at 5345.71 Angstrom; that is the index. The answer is 83.6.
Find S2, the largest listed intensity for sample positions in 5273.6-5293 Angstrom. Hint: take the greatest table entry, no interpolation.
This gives 95.49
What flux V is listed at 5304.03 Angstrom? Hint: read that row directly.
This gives 89.75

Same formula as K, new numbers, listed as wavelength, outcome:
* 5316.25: 94.56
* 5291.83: 91.2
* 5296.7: 80.48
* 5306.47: 91.6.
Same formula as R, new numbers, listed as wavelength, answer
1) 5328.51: 83.57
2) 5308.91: 101.8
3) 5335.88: 89.8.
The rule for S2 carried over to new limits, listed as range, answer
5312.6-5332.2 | 94.56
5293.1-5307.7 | 91.6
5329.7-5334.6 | 86.66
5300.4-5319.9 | 101.8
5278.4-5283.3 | 83.87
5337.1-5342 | 87.19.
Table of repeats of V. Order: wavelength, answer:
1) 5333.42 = 86.66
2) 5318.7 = 93.71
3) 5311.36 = 88.63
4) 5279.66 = 77.67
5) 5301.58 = 84.55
